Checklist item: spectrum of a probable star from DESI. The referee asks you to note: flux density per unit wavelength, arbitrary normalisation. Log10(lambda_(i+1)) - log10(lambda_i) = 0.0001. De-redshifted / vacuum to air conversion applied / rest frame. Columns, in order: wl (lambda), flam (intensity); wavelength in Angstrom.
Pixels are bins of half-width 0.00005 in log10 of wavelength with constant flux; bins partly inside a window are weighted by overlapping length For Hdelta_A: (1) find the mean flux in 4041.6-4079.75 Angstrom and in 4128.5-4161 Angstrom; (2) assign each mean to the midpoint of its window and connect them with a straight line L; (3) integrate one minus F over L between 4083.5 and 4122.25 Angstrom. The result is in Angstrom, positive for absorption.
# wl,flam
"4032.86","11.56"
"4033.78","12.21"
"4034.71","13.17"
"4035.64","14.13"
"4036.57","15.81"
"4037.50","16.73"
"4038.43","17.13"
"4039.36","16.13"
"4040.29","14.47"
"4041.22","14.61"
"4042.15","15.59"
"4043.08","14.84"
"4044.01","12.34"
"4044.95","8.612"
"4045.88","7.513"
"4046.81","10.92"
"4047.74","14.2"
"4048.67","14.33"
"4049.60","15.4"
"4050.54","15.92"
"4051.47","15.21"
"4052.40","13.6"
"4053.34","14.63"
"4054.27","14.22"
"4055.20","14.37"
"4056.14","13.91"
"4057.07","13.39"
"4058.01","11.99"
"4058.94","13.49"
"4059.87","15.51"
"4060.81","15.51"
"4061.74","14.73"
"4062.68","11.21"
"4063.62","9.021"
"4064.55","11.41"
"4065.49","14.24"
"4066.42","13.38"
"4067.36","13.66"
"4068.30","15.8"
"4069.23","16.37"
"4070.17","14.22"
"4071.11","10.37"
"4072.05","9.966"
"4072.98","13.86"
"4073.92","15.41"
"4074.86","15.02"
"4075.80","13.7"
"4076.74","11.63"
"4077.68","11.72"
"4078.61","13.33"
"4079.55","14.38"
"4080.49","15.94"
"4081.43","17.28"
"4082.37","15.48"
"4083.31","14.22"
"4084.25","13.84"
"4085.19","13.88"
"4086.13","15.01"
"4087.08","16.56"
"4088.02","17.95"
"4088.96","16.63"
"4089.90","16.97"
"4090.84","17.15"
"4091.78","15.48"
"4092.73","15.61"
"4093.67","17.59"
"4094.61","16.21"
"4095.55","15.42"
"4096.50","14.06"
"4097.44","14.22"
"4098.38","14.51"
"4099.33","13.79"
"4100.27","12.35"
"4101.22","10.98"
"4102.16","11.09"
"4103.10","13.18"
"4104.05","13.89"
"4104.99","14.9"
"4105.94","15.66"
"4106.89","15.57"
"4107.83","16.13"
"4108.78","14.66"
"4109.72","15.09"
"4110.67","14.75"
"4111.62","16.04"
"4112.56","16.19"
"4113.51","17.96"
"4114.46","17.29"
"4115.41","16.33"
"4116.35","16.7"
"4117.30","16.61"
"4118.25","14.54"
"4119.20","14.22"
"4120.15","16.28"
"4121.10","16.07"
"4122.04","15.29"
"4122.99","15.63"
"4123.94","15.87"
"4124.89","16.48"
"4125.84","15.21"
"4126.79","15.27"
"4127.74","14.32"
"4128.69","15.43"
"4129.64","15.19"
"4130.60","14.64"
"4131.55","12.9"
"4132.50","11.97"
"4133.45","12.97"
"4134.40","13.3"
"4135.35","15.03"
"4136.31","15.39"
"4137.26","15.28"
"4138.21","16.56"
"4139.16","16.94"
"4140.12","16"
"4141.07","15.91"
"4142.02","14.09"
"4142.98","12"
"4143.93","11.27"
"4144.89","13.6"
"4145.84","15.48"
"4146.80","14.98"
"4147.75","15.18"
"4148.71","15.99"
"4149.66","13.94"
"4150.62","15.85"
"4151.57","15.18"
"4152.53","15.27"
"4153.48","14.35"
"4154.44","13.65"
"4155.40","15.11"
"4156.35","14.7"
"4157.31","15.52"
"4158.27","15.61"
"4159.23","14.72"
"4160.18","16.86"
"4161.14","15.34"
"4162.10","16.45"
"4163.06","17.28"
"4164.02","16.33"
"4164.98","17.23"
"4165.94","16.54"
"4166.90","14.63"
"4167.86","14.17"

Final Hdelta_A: -3.4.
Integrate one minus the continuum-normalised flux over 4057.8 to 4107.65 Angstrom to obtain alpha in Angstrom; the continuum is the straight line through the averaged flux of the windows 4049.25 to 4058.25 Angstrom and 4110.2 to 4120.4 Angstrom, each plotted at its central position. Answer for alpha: 2.8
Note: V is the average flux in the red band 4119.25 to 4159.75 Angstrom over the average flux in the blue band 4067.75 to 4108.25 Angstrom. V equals 1.02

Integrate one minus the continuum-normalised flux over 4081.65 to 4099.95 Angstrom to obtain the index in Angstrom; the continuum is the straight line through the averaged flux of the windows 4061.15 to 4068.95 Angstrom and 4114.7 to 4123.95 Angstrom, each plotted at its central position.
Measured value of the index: -1.47 Angstrom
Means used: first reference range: 13.1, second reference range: 15.8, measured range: 15.5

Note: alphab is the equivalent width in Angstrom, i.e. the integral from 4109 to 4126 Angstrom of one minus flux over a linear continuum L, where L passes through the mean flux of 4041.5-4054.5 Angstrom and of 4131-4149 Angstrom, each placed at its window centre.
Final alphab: -2.1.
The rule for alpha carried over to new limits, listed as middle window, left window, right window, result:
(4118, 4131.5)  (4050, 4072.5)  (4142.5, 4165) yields -0.62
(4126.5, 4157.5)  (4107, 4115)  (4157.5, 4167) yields 2.78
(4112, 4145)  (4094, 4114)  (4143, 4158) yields -1.15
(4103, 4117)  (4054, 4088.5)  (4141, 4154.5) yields -1.49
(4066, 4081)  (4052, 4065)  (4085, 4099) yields 0.80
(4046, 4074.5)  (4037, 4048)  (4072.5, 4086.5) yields 0.66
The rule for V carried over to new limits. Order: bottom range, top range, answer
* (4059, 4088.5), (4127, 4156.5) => 1.04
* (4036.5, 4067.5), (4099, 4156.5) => 1.08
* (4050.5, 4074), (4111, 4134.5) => 1.13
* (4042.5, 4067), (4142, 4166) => 1.14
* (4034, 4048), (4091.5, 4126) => 1.11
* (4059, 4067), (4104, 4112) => 1.16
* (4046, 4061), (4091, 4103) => 1.02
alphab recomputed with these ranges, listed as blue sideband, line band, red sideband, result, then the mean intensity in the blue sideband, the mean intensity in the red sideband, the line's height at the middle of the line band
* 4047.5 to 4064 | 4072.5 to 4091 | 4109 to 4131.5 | -0.41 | 13.9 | 15.6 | 14.6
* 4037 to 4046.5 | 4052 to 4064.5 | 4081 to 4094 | 0.94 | 13.8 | 15.9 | 14.5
